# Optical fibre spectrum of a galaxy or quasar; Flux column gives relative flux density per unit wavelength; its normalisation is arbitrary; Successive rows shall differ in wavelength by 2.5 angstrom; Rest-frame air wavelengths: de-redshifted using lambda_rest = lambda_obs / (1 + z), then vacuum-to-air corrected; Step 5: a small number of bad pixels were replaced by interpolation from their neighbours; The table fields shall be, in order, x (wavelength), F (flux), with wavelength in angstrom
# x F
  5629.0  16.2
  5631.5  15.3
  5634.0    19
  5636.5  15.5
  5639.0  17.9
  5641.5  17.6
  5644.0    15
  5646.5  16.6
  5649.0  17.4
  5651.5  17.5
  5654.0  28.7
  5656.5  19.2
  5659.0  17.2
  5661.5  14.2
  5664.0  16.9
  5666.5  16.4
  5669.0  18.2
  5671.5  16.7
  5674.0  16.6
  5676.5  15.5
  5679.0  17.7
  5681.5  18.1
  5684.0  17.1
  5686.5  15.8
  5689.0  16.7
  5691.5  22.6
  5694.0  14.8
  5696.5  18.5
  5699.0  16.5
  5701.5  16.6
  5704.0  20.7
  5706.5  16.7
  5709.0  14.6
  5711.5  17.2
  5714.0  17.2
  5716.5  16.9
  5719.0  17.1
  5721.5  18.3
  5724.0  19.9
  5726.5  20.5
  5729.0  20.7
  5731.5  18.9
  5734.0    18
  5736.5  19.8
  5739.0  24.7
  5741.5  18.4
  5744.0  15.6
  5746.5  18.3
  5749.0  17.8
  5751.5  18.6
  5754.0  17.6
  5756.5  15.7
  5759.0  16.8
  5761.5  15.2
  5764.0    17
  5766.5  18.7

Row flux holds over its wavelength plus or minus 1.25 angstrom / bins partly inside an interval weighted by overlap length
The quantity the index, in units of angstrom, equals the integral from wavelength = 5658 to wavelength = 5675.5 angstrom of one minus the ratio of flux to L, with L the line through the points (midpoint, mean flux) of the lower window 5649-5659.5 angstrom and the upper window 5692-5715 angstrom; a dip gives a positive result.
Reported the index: 2.7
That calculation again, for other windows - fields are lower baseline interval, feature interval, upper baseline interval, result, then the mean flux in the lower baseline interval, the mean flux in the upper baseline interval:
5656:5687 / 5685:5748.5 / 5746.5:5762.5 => -4.5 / 16.9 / 17.1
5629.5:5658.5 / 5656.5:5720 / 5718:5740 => 6.2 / 18.1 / 19.7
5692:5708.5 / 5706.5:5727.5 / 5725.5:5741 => 1.4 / 17.4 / 20.3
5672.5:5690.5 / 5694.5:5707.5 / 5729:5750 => 0.0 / 16.9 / 19.1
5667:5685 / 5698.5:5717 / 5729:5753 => 1.0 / 17.1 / 19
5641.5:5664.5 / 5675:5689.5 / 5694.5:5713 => 0.6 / 18.1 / 17.2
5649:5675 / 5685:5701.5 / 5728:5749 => 1.0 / 18.1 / 19.2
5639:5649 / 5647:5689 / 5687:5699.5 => -1.1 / 16.7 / 17.8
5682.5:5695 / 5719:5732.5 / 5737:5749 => -0.6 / 17.5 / 19.1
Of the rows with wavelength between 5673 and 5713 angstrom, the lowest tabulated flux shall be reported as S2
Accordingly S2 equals 14.6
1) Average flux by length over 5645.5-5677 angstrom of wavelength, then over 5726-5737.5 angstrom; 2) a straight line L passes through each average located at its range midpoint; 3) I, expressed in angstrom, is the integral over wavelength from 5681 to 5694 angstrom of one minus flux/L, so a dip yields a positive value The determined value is 0.5 angstrom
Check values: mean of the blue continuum 17.8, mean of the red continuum 19.5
